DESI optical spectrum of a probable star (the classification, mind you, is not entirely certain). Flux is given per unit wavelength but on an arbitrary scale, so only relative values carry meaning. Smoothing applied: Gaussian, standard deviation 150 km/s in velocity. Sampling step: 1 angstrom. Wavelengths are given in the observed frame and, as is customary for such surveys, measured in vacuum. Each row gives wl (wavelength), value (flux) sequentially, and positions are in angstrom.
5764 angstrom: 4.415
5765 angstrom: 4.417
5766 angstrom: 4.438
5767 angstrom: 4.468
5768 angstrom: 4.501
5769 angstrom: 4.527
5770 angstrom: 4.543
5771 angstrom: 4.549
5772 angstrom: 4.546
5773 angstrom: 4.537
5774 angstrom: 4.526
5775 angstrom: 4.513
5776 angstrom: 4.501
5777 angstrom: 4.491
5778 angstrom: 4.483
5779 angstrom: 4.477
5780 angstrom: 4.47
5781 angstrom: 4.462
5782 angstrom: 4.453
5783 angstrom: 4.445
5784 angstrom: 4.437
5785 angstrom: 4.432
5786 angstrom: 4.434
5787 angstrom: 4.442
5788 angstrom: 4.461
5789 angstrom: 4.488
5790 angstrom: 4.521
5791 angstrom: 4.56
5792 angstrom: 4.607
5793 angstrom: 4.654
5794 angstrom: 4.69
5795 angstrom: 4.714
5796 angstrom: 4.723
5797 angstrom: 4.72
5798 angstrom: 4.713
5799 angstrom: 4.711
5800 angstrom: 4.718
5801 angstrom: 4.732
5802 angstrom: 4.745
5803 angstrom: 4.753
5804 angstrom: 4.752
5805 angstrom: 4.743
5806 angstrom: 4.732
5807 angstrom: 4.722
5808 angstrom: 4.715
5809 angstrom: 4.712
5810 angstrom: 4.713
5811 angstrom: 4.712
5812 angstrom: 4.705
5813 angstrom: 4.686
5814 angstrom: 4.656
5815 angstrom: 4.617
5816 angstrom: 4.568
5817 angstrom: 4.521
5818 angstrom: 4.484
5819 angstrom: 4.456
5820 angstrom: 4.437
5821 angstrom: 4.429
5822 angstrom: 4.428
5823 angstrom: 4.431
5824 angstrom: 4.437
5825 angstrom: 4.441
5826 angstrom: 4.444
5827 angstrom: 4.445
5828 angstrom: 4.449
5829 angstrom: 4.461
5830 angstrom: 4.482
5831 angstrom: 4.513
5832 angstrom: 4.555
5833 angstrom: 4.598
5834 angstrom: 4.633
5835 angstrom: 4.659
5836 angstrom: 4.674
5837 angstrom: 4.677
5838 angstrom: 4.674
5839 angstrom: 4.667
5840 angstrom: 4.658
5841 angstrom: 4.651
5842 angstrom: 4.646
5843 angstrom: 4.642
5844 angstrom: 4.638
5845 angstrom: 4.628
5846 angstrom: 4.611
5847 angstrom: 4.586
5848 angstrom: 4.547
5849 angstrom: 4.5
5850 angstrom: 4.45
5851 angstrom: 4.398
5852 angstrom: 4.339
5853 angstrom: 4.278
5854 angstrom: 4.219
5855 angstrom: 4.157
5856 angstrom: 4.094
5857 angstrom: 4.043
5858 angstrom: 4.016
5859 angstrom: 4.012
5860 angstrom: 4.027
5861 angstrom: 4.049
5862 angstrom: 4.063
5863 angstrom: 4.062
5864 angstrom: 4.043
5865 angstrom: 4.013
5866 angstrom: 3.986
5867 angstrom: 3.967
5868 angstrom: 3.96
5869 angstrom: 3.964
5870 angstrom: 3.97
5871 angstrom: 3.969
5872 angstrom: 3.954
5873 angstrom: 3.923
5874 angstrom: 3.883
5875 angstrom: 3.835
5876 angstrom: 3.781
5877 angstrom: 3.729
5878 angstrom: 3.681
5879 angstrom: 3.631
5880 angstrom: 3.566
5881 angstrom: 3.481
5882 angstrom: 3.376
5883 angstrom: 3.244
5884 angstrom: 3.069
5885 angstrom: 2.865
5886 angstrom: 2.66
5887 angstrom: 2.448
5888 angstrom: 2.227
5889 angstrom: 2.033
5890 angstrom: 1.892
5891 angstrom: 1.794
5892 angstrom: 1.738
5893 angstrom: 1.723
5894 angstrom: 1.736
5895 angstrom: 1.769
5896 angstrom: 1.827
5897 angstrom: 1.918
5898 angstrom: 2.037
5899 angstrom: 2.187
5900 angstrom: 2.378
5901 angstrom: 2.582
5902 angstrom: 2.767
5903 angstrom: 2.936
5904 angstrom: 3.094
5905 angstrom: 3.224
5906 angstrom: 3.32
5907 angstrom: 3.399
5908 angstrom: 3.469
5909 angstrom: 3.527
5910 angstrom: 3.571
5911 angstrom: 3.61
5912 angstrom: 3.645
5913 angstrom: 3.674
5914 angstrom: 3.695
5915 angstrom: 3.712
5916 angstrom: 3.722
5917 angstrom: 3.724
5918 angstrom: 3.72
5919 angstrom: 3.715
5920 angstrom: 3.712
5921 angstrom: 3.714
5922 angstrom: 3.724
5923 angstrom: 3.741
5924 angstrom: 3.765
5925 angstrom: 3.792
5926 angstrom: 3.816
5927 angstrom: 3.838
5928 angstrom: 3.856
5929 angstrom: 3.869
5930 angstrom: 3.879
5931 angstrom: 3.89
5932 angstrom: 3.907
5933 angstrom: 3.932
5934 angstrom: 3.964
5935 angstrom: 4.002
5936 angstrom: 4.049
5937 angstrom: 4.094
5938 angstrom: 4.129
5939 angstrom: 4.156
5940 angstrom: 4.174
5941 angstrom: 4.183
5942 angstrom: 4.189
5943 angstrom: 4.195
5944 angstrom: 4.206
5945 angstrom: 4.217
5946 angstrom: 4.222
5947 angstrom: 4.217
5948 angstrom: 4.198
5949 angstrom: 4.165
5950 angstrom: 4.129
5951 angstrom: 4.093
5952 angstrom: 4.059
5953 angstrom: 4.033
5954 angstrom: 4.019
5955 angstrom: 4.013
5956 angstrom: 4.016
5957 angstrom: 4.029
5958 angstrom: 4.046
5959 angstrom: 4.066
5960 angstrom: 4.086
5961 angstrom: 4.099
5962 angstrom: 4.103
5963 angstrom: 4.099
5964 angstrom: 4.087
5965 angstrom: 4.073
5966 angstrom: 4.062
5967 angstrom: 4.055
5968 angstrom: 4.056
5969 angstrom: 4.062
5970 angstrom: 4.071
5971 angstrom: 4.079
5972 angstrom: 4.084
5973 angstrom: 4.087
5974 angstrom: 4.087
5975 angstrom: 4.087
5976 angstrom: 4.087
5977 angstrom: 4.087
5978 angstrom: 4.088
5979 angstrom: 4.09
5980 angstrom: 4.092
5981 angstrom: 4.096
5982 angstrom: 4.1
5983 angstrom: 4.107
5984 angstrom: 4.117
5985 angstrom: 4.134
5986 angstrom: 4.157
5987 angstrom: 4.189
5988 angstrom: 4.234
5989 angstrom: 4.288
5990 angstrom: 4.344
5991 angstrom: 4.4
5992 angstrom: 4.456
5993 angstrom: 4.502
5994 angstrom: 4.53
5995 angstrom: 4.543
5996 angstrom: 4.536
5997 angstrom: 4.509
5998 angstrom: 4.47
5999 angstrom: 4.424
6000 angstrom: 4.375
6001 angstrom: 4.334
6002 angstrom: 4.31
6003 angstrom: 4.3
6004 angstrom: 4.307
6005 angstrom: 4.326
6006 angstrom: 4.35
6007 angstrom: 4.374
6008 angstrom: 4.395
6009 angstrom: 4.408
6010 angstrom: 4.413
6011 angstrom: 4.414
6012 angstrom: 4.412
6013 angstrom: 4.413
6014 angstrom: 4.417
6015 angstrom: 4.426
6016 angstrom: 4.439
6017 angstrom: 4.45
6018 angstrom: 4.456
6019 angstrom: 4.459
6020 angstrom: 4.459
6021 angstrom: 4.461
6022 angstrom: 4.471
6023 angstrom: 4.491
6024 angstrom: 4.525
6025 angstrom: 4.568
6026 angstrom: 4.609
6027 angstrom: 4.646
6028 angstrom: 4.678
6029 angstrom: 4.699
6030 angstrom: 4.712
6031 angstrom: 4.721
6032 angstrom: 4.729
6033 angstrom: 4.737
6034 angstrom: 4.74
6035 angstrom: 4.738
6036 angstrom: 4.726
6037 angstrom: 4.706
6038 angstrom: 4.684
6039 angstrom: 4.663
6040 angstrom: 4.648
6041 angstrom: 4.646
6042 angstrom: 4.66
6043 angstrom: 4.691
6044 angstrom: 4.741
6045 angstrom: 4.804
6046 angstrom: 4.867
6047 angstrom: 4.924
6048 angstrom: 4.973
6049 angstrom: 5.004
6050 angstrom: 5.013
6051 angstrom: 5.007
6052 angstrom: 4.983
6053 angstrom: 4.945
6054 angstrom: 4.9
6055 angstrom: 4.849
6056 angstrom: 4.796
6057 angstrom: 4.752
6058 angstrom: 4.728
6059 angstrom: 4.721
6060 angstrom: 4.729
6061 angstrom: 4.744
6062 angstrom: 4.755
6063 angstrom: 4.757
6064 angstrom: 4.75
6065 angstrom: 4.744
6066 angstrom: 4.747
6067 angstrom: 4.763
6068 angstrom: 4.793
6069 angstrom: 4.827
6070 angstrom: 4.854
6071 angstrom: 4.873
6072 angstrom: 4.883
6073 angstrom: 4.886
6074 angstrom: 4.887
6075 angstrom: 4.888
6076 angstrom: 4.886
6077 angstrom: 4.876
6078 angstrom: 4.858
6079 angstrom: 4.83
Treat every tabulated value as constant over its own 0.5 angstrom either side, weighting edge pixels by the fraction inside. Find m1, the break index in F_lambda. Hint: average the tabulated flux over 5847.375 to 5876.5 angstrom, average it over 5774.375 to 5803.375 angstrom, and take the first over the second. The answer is 0.89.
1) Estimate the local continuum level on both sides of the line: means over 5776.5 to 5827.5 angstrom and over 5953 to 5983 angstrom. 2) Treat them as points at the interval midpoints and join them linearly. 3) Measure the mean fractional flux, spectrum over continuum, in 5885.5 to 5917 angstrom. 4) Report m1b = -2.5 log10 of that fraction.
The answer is 0.48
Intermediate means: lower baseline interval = 4.58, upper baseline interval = 4.07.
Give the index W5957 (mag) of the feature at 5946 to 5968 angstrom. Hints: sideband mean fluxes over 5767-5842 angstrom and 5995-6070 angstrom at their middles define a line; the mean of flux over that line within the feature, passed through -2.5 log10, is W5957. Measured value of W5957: 0.13 mag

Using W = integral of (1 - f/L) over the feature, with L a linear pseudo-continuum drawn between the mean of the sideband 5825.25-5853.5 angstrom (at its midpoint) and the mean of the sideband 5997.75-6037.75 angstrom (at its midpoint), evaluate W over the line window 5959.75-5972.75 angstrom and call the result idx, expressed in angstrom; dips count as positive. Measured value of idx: 1.3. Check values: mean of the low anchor 4.55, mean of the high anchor 4.5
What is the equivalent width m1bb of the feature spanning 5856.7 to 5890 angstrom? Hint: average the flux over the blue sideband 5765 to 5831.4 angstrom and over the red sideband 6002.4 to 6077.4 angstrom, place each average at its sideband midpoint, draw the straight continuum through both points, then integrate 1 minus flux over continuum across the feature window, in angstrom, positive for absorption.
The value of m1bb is 7.3 angstrom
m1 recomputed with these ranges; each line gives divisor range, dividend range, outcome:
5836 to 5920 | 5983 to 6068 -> 1.28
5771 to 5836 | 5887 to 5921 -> 0.63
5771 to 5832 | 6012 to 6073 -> 1.03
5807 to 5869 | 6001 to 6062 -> 1.05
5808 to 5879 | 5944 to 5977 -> 0.94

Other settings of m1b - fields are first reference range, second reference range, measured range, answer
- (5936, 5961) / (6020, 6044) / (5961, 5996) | 0.04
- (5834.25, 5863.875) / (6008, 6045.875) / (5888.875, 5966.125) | 0.25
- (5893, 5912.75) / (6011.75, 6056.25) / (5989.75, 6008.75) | -0.06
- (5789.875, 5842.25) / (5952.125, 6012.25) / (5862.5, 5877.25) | 0.14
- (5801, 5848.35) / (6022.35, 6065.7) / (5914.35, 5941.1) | 0.20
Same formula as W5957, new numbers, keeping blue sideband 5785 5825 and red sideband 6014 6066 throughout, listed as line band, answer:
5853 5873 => 0.151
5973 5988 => 0.141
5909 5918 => 0.260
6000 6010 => 0.082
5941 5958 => 0.135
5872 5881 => 0.231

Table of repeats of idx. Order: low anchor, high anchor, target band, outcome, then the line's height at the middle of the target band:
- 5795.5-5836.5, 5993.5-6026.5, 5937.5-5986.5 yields 4.1 angstrom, 4.48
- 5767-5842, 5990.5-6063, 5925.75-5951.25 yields 3.0 angstrom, 4.6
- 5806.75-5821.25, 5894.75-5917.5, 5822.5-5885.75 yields -3.9 angstrom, 3.93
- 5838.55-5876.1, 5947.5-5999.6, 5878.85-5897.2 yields 7.6 angstrom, 4.21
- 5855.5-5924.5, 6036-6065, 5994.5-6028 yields -0.1 angstrom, 4.43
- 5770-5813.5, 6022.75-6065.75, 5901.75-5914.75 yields 3.5 angstrom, 4.67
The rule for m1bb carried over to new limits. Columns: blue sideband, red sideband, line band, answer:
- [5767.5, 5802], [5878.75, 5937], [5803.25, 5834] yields -2.9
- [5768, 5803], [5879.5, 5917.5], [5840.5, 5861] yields -4.6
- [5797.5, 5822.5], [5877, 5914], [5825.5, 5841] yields -1.6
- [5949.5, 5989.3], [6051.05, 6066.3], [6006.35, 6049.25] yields -0.5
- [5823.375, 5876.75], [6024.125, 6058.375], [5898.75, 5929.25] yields 6.8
